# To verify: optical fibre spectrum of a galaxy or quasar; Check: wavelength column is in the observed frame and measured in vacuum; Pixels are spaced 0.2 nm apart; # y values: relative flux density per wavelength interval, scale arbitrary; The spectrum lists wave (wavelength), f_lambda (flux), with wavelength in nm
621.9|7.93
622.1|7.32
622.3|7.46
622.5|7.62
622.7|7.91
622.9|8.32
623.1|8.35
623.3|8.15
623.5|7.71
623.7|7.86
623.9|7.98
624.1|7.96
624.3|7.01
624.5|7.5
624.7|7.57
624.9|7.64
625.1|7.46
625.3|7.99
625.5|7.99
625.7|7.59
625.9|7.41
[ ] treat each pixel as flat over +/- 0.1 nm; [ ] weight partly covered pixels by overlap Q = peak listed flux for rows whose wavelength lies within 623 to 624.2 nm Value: 8.35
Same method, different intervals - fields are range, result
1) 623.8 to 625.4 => 7.99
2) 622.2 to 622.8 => 7.91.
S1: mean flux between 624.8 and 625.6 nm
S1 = 7.77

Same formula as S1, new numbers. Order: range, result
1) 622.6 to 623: 8.12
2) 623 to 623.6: 8.07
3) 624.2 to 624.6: 7.25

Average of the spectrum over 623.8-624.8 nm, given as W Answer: 7.6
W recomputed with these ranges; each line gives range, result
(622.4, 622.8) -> 7.77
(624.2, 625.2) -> 7.44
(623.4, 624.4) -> 7.7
